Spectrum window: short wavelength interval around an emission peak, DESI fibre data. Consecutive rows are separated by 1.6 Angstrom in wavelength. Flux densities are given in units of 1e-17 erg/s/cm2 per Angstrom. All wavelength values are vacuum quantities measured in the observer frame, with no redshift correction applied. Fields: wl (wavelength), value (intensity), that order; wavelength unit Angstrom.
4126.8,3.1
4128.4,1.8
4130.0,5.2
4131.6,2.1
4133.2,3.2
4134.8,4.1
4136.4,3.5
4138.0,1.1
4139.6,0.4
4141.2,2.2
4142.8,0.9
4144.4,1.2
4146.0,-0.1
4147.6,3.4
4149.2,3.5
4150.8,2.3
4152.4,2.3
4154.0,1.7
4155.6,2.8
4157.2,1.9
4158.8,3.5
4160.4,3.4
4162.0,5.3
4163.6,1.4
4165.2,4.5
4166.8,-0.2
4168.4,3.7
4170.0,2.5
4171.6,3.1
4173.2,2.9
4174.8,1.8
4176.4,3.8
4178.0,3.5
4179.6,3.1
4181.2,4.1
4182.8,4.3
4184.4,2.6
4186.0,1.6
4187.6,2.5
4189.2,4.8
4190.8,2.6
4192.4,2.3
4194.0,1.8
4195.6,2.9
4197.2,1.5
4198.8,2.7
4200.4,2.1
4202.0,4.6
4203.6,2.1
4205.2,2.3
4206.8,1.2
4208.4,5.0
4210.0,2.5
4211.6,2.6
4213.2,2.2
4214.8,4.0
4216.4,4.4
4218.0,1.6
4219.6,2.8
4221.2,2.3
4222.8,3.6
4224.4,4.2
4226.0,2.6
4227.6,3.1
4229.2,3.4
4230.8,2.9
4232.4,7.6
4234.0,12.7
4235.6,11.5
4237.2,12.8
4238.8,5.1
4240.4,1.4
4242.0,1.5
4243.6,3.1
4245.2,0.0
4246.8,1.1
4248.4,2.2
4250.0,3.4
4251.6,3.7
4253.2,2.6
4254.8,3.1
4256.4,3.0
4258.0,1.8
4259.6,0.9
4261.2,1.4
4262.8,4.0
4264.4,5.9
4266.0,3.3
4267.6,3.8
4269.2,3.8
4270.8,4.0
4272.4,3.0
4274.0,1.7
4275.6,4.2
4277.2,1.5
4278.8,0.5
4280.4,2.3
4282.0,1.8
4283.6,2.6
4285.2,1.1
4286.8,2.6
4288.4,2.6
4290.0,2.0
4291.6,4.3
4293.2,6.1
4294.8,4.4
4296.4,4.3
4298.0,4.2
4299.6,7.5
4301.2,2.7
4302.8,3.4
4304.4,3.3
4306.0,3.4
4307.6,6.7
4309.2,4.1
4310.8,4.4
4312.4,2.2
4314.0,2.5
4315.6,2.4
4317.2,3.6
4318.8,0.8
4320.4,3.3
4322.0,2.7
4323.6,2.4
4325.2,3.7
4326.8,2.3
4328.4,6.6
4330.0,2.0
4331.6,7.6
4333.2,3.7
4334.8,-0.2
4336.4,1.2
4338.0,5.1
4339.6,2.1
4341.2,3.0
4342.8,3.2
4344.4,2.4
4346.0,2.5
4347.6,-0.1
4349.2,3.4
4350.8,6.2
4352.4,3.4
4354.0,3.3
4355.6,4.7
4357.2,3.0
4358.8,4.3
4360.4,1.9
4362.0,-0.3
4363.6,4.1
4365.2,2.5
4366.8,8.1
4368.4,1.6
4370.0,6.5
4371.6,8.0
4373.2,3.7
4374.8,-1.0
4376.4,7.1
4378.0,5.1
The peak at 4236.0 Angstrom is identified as [O II]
